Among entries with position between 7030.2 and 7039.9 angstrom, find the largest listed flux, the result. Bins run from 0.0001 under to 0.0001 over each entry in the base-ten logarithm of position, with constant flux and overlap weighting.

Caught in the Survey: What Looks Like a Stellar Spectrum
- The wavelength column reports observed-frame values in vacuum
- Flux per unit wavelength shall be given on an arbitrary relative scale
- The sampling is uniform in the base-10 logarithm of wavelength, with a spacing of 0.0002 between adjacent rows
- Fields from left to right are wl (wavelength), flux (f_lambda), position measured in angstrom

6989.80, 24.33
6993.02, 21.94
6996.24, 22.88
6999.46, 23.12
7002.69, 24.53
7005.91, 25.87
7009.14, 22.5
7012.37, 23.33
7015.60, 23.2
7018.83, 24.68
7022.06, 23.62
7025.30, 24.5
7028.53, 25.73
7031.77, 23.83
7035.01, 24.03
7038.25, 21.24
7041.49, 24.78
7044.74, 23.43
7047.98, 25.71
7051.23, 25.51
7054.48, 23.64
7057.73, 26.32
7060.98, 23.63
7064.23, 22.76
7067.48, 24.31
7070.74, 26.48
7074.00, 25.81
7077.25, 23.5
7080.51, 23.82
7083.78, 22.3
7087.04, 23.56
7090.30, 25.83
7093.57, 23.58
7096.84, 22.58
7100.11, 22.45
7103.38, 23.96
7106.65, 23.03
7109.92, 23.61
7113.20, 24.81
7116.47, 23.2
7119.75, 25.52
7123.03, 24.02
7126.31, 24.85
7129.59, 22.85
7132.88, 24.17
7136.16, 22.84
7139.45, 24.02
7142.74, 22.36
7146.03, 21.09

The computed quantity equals 24.03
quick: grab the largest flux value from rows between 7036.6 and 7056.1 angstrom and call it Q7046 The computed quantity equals 25.71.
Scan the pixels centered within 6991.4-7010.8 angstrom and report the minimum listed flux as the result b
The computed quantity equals 21.94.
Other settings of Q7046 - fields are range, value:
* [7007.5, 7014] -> 23.33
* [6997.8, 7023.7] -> 25.87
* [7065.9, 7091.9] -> 26.48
